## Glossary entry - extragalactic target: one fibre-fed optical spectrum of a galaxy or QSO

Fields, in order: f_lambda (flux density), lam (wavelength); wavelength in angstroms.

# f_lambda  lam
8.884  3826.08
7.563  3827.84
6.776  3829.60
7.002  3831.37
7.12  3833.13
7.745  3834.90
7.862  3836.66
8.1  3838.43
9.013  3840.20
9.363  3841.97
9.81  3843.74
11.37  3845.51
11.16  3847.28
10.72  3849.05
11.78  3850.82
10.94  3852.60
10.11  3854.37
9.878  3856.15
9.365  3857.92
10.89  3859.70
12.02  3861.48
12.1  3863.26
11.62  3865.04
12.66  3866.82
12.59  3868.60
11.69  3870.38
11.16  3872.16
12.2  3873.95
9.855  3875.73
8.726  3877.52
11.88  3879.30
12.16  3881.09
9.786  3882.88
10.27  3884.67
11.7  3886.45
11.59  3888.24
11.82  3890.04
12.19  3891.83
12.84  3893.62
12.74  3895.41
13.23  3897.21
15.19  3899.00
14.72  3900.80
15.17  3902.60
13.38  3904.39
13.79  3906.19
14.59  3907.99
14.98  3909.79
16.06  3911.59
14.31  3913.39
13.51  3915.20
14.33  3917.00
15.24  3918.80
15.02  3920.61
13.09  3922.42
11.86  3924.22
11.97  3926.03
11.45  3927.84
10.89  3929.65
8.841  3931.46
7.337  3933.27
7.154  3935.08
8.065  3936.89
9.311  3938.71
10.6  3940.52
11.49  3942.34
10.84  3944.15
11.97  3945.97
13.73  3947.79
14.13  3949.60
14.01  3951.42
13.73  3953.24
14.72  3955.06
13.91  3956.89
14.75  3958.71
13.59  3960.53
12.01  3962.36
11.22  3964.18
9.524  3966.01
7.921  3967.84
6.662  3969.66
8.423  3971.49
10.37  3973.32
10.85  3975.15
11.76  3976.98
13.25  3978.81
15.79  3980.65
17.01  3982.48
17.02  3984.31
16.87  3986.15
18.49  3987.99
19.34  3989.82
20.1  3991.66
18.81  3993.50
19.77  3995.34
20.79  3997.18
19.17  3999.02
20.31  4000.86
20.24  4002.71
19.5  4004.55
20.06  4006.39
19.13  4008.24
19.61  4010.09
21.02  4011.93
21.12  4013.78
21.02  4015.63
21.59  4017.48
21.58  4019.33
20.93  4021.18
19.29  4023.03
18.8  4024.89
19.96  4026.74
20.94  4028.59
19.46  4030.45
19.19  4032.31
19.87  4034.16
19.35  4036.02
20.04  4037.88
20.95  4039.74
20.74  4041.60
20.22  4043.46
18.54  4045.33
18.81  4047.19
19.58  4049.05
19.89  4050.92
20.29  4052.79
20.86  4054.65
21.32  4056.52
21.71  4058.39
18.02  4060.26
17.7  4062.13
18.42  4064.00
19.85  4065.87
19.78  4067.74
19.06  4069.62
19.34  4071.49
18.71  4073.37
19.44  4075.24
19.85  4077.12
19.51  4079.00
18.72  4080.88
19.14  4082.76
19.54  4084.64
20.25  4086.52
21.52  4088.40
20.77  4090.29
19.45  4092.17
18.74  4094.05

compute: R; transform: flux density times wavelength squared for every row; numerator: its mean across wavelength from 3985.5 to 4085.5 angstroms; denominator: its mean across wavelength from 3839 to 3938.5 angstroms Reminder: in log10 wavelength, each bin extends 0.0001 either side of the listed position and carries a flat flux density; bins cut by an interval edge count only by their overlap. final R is 1.80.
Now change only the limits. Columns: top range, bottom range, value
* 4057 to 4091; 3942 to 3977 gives 1.76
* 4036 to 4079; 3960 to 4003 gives 1.37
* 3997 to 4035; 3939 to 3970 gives 1.72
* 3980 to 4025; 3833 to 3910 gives 1.82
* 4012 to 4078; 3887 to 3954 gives 1.69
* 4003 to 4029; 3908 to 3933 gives 1.63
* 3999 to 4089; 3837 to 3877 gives 2.03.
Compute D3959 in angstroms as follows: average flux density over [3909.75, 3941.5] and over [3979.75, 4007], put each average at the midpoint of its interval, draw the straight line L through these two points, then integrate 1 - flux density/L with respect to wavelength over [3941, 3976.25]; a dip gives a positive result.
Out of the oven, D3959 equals 7.7 angstroms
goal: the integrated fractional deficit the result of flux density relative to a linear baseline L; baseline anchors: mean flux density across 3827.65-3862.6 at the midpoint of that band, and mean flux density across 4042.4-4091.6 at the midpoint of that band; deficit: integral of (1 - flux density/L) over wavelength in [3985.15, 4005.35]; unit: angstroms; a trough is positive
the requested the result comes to -3.7 angstroms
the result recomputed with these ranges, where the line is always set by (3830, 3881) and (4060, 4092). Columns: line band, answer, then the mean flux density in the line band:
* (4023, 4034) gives -1.4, 19.7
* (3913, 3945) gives 4.6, 11.4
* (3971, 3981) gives 2.4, 11.6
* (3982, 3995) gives -2.1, 18.3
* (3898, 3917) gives -3.2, 14.6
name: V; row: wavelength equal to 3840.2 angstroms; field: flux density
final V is 9.013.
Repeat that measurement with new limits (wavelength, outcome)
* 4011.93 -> 21.02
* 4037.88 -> 20.04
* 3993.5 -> 18.81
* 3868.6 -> 12.59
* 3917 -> 14.33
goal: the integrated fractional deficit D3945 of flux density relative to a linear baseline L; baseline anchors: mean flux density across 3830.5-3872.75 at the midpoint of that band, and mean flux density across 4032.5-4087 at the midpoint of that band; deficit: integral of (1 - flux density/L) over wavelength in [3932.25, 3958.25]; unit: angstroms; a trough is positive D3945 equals 5.34 angstroms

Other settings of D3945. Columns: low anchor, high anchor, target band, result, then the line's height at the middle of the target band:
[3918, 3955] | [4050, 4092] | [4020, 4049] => -3.86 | 17.5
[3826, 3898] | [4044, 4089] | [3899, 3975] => 8.27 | 13.8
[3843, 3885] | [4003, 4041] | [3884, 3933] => 1.75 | 13.6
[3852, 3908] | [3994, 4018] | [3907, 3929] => 0.85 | 14.4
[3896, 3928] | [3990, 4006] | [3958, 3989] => 9.45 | 18.2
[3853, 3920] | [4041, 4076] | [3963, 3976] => 5.37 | 15.9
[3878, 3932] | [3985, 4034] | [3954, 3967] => 2.97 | 16.6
